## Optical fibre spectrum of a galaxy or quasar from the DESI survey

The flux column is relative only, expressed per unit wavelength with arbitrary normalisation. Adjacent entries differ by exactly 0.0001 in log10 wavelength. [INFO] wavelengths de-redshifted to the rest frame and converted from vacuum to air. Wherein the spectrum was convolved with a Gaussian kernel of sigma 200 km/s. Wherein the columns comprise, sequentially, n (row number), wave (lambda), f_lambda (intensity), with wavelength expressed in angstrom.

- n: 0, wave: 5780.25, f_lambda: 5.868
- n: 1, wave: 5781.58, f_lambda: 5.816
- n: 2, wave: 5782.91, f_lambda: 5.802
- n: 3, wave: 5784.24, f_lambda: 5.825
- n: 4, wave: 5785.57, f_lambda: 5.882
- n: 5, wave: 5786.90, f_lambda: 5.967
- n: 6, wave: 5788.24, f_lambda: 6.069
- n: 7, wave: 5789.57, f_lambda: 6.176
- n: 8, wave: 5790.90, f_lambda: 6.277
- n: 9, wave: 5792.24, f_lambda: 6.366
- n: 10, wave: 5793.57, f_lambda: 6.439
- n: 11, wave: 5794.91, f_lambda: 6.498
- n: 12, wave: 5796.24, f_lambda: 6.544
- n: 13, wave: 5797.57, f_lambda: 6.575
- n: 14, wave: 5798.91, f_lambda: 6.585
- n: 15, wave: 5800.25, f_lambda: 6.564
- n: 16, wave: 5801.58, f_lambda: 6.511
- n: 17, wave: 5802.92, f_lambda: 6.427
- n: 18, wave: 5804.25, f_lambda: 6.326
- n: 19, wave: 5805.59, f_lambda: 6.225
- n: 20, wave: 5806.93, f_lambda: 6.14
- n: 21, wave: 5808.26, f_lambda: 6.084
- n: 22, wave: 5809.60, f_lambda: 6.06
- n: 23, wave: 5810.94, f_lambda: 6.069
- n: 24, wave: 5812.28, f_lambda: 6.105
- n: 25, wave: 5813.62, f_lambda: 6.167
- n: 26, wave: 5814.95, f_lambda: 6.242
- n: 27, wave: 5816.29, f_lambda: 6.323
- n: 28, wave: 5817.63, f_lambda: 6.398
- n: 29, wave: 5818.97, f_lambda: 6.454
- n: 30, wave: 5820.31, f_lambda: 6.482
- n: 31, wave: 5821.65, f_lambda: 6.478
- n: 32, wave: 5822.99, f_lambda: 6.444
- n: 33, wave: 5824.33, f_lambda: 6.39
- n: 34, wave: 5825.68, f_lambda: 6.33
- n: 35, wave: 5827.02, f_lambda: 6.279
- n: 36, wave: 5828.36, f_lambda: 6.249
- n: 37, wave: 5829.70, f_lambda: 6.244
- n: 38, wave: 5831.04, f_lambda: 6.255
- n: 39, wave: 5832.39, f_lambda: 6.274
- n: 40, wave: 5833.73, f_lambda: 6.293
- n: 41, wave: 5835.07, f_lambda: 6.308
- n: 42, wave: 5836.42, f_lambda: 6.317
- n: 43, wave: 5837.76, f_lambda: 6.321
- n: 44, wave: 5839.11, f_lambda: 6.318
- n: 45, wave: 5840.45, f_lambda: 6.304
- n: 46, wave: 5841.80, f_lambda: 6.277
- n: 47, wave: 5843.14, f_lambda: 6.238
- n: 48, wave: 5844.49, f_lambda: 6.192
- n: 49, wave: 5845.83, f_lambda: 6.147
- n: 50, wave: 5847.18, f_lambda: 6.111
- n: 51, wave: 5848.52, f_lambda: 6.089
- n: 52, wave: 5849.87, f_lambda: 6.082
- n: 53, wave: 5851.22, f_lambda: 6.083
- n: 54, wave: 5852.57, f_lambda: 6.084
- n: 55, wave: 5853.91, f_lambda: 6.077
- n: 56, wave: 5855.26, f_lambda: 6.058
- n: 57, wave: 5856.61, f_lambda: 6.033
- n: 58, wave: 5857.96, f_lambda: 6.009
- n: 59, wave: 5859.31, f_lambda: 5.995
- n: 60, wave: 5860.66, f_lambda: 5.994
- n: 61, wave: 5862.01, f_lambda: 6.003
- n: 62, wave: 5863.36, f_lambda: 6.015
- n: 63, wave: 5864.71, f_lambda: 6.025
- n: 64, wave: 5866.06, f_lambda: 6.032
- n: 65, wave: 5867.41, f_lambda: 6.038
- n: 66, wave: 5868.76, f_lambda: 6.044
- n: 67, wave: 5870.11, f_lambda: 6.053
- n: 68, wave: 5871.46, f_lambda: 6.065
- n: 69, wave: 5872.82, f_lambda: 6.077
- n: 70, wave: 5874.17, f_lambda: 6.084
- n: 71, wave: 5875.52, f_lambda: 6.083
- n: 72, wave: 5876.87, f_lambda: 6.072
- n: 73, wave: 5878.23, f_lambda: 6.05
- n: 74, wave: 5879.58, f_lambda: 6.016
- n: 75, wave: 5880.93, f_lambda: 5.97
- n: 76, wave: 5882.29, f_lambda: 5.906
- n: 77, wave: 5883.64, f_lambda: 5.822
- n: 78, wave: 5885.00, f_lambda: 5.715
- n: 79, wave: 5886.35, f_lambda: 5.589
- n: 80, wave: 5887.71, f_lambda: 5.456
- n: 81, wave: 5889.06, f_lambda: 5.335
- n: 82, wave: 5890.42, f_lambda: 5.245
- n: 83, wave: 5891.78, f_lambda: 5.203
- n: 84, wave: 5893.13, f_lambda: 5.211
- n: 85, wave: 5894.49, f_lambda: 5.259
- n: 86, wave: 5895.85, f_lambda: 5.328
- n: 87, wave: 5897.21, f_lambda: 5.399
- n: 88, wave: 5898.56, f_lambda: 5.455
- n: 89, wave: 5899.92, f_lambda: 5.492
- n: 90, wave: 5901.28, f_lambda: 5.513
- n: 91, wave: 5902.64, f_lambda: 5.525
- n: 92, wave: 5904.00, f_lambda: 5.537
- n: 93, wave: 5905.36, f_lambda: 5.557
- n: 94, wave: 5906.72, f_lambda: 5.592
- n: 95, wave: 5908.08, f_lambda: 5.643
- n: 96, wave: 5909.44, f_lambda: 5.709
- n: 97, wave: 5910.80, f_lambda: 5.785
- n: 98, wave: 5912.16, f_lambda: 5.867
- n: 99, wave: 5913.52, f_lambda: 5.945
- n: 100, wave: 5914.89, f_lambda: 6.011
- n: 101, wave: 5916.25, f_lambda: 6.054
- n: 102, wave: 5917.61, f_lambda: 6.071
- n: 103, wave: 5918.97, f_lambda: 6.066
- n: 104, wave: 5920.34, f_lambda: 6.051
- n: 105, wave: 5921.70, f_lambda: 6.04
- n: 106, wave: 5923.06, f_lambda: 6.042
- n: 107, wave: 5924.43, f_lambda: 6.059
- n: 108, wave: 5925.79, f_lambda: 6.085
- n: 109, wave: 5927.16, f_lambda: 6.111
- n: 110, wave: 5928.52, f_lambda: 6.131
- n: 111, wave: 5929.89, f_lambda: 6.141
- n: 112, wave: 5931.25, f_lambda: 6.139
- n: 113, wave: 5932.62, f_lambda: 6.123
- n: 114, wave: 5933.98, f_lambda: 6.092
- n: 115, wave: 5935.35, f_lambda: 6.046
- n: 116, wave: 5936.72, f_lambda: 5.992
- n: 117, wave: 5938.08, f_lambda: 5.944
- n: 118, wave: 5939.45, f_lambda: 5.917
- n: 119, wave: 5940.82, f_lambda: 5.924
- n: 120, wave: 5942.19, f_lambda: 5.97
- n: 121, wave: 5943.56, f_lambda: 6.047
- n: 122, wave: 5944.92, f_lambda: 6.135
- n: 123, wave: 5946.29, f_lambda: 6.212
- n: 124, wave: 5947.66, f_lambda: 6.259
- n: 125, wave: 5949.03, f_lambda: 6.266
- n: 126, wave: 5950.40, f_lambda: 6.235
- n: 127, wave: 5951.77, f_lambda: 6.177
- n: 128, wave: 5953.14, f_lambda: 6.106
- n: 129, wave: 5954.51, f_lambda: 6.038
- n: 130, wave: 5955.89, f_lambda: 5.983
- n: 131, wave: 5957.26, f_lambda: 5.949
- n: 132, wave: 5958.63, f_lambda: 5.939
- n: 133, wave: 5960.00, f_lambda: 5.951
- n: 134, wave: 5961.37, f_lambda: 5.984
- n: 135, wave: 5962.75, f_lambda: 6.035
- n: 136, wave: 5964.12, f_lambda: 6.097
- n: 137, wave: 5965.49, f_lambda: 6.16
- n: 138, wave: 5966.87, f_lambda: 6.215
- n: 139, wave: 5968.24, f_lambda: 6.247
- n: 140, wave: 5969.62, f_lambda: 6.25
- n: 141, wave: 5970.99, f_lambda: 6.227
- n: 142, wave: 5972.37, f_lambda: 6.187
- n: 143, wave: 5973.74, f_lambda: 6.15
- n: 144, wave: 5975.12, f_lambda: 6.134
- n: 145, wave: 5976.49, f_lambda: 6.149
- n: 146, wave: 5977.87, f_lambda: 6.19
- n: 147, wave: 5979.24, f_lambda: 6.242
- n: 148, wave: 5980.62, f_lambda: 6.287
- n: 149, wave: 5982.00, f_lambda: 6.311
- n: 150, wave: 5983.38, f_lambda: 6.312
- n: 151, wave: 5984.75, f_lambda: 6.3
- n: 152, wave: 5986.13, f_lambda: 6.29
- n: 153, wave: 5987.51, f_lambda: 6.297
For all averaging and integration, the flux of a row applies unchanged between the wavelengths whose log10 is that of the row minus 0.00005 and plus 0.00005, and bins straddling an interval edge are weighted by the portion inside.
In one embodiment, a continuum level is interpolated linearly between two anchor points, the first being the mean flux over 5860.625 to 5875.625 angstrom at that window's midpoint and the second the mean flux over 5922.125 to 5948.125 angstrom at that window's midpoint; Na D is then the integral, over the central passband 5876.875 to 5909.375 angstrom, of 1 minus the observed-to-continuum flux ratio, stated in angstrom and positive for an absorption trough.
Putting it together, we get 2.60 angstrom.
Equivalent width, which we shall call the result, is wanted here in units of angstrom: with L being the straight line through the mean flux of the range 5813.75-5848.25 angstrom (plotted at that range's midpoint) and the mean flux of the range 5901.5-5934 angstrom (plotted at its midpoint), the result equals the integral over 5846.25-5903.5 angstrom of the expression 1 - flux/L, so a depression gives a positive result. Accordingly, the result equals 2.7 angstrom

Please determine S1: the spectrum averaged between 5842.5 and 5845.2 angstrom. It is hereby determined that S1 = 6.22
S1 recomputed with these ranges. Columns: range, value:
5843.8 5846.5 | 6.17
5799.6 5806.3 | 6.41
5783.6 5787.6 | 5.89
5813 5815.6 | 6.23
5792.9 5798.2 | 6.52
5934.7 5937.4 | 6.02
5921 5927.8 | 6.07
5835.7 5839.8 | 6.31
